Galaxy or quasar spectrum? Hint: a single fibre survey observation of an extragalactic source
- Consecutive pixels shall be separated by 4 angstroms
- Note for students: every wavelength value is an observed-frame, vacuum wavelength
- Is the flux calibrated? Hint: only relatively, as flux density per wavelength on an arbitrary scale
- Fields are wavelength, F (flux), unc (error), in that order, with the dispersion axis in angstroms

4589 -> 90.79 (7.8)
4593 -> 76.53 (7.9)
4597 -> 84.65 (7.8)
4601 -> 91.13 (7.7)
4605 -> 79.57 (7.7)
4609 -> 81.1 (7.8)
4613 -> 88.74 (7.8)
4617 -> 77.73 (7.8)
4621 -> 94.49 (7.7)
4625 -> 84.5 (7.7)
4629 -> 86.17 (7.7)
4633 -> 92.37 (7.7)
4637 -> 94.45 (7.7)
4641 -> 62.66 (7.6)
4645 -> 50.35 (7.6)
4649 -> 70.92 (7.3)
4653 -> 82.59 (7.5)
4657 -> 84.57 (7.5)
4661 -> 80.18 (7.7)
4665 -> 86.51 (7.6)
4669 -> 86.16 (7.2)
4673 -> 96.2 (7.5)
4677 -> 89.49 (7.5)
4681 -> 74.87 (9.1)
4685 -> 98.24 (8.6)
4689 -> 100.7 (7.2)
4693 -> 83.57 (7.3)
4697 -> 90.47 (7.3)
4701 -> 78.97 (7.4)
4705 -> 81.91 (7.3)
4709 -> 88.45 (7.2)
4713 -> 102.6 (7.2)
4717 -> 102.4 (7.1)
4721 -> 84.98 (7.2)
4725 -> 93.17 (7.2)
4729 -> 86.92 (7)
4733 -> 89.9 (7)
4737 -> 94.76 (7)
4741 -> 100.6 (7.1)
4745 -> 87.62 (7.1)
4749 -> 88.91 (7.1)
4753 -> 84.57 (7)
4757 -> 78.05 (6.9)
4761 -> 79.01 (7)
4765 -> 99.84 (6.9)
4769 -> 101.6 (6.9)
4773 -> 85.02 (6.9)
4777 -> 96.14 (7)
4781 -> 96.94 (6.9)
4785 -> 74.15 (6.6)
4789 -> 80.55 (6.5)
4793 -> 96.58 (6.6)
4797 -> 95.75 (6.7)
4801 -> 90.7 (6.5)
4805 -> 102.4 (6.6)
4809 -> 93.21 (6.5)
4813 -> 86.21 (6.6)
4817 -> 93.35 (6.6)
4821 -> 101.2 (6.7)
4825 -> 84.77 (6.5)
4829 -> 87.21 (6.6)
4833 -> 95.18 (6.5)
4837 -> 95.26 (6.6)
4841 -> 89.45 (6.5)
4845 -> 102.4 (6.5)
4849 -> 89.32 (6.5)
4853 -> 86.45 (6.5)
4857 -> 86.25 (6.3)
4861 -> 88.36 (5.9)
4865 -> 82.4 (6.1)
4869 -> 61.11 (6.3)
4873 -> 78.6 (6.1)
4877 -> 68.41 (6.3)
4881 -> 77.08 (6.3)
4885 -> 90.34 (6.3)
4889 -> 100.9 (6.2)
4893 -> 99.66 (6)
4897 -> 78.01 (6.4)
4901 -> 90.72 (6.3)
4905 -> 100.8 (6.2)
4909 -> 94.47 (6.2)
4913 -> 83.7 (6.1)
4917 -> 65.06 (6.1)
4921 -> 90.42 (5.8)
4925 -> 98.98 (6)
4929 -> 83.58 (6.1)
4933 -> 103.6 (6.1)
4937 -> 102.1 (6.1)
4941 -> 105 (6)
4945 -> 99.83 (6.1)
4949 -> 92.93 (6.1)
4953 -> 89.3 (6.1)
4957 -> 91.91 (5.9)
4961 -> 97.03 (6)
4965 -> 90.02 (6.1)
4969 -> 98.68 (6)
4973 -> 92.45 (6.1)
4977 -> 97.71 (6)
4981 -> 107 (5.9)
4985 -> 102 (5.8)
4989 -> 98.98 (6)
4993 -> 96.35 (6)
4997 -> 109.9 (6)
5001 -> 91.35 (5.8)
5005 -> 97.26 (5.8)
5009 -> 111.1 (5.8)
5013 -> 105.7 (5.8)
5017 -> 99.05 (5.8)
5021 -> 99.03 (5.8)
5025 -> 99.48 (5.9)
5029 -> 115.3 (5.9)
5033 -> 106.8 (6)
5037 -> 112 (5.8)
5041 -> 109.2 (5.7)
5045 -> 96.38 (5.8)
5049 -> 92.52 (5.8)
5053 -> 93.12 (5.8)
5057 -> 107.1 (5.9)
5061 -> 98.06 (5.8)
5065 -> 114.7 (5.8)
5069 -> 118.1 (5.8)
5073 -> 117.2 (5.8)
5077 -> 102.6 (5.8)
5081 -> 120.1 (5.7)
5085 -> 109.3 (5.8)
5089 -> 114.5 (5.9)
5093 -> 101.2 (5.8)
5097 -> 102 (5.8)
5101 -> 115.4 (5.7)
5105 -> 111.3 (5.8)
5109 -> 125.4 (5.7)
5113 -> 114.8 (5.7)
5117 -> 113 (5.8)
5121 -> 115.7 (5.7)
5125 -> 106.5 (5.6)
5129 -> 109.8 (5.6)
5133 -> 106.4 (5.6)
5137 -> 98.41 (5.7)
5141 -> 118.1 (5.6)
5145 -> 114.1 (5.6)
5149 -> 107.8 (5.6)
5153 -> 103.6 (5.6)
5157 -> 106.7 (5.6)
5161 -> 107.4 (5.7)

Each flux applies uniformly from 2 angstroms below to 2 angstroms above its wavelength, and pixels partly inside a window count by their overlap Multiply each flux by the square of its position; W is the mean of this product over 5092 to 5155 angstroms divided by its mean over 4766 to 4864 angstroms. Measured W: 1.36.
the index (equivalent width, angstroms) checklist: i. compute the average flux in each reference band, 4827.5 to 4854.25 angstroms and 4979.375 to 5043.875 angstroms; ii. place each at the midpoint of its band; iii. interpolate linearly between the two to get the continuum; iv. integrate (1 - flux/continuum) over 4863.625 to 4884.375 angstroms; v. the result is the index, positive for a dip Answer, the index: 4.4 angstroms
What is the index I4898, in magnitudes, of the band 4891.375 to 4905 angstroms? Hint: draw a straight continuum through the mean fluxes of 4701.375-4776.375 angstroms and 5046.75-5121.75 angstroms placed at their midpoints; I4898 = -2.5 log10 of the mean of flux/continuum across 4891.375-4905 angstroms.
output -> 0.097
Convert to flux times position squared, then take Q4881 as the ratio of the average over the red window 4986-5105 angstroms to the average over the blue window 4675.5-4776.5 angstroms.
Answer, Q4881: 1.3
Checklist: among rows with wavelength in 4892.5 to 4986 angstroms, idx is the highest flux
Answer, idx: 107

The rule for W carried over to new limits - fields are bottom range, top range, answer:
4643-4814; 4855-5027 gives 1.15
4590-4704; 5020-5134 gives 1.55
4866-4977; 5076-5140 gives 1.32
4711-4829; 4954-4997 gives 1.16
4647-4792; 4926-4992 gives 1.21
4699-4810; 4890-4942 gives 1.09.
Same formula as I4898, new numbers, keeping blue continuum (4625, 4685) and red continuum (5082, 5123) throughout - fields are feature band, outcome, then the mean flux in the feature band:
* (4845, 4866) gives 0.09 mag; 88.3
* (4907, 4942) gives 0.10 mag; 91.5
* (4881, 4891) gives 0.07 mag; 91.9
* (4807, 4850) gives 0.01 mag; 92.6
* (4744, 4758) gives 0.04 mag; 85.1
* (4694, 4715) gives -0.04 mag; 88.2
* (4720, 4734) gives -0.03 mag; 88.9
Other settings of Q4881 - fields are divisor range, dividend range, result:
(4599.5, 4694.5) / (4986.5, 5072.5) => 1.44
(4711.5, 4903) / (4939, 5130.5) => 1.28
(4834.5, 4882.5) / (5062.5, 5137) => 1.47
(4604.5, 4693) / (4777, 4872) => 1.15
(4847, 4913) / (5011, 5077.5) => 1.31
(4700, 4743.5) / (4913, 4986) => 1.13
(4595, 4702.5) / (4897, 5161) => 1.43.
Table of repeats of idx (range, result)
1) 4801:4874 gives 102.4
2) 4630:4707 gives 100.7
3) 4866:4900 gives 100.9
